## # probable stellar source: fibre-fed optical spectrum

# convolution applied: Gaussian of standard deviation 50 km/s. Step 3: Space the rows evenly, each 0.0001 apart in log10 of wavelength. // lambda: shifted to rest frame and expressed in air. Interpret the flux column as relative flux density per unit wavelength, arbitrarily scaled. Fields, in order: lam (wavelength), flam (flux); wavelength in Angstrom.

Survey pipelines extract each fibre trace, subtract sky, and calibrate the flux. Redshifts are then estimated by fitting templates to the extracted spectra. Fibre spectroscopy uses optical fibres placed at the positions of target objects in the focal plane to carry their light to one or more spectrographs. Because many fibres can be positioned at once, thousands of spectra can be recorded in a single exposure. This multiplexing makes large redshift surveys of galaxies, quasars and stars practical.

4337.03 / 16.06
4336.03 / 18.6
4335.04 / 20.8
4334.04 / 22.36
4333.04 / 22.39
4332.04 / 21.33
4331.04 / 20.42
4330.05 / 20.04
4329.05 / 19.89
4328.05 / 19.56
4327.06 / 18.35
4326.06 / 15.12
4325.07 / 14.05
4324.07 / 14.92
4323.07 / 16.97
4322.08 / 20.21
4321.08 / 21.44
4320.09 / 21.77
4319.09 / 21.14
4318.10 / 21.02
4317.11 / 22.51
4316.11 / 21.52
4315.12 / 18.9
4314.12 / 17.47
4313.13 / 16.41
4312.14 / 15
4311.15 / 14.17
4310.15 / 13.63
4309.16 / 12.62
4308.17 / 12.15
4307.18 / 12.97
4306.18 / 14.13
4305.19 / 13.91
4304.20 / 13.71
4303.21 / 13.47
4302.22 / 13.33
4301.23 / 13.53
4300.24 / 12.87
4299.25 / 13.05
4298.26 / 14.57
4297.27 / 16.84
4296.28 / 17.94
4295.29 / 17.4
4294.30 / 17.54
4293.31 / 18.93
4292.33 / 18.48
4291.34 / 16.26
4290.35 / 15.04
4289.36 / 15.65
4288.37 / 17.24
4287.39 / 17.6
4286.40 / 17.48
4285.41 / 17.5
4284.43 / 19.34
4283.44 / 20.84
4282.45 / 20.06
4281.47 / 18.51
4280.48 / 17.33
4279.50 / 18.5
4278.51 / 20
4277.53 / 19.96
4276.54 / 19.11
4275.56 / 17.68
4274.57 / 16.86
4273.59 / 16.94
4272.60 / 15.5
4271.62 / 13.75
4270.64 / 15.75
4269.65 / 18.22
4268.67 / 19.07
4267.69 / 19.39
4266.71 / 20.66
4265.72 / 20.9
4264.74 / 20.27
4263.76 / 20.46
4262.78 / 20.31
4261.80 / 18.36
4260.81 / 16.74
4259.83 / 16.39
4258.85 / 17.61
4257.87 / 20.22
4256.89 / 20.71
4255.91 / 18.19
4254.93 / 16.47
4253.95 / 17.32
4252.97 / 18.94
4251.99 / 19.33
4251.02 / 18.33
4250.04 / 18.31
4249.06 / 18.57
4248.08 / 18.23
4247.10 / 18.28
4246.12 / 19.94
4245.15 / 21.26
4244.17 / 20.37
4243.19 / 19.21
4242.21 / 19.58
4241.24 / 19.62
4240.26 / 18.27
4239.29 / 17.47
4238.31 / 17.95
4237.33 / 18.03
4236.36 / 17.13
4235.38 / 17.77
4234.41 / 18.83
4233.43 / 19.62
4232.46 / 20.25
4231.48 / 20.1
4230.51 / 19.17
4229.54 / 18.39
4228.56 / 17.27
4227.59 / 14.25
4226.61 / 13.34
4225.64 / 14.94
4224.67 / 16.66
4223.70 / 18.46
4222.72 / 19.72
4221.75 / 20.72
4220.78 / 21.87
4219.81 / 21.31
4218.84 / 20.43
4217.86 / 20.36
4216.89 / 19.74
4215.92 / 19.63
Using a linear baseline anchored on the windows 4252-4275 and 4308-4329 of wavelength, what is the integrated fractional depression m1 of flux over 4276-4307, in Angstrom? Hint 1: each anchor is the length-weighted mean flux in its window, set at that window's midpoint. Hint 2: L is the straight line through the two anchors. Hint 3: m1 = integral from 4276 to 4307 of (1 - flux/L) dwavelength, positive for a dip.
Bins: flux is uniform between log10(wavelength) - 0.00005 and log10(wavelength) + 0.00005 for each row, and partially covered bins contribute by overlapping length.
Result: 2.14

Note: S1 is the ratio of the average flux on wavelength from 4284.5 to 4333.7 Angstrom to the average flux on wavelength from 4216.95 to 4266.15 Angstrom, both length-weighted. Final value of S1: 0.91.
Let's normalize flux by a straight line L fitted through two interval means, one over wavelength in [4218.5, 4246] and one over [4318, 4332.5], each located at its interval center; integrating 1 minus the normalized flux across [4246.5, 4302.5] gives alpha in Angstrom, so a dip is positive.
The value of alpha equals 3.1 Angstrom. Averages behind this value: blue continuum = 18.7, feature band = 17.8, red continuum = 19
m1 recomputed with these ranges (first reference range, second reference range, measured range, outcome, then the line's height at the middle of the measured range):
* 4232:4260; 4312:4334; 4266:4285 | 0.61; 18.9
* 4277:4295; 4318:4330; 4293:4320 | 3.52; 18.4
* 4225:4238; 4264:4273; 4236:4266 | -1.39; 18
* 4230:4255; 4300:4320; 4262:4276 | -0.46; 17.7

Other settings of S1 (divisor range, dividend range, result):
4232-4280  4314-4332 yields 1.04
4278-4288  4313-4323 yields 1.08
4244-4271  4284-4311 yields 0.82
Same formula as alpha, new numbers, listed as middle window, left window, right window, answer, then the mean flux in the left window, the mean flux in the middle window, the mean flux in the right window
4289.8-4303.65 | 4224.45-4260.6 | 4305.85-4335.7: 1.92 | 18.3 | 15.7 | 18.1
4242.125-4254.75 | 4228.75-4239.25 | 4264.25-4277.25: -0.40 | 18.6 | 19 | 18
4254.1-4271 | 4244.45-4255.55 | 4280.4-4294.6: -0.37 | 18.7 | 18.8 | 17.9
